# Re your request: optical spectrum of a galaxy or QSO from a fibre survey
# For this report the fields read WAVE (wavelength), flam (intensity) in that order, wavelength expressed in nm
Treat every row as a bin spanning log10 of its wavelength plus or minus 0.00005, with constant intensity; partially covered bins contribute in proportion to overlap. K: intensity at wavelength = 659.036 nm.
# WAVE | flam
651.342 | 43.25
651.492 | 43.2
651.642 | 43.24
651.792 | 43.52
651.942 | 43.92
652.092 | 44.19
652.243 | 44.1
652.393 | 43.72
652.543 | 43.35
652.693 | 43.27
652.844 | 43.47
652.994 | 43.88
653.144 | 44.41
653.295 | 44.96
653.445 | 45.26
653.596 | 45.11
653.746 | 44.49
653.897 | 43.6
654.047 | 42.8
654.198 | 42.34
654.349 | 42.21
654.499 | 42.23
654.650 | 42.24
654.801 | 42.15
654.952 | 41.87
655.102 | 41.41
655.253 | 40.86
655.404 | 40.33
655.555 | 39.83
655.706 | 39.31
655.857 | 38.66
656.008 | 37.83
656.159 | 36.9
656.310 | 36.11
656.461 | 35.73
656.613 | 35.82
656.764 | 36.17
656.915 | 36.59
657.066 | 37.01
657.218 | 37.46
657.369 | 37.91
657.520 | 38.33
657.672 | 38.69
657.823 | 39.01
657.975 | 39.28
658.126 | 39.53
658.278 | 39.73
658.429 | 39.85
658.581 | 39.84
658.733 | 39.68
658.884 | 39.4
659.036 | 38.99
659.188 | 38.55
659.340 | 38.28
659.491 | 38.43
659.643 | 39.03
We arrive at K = 38.99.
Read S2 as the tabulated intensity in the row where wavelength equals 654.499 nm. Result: 42.23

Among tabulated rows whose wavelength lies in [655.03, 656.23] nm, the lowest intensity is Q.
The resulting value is 36.9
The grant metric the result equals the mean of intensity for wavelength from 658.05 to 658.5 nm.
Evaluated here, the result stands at 39.8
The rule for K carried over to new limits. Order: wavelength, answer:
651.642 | 43.24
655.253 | 40.86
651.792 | 43.52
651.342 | 43.25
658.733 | 39.68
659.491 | 38.43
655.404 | 40.33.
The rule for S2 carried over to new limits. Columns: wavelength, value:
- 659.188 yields 38.55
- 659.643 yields 39.03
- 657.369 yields 37.91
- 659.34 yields 38.28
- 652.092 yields 44.19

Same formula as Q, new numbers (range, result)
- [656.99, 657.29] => 37.01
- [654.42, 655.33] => 40.86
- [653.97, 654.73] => 42.21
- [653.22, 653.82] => 44.49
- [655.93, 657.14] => 35.73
